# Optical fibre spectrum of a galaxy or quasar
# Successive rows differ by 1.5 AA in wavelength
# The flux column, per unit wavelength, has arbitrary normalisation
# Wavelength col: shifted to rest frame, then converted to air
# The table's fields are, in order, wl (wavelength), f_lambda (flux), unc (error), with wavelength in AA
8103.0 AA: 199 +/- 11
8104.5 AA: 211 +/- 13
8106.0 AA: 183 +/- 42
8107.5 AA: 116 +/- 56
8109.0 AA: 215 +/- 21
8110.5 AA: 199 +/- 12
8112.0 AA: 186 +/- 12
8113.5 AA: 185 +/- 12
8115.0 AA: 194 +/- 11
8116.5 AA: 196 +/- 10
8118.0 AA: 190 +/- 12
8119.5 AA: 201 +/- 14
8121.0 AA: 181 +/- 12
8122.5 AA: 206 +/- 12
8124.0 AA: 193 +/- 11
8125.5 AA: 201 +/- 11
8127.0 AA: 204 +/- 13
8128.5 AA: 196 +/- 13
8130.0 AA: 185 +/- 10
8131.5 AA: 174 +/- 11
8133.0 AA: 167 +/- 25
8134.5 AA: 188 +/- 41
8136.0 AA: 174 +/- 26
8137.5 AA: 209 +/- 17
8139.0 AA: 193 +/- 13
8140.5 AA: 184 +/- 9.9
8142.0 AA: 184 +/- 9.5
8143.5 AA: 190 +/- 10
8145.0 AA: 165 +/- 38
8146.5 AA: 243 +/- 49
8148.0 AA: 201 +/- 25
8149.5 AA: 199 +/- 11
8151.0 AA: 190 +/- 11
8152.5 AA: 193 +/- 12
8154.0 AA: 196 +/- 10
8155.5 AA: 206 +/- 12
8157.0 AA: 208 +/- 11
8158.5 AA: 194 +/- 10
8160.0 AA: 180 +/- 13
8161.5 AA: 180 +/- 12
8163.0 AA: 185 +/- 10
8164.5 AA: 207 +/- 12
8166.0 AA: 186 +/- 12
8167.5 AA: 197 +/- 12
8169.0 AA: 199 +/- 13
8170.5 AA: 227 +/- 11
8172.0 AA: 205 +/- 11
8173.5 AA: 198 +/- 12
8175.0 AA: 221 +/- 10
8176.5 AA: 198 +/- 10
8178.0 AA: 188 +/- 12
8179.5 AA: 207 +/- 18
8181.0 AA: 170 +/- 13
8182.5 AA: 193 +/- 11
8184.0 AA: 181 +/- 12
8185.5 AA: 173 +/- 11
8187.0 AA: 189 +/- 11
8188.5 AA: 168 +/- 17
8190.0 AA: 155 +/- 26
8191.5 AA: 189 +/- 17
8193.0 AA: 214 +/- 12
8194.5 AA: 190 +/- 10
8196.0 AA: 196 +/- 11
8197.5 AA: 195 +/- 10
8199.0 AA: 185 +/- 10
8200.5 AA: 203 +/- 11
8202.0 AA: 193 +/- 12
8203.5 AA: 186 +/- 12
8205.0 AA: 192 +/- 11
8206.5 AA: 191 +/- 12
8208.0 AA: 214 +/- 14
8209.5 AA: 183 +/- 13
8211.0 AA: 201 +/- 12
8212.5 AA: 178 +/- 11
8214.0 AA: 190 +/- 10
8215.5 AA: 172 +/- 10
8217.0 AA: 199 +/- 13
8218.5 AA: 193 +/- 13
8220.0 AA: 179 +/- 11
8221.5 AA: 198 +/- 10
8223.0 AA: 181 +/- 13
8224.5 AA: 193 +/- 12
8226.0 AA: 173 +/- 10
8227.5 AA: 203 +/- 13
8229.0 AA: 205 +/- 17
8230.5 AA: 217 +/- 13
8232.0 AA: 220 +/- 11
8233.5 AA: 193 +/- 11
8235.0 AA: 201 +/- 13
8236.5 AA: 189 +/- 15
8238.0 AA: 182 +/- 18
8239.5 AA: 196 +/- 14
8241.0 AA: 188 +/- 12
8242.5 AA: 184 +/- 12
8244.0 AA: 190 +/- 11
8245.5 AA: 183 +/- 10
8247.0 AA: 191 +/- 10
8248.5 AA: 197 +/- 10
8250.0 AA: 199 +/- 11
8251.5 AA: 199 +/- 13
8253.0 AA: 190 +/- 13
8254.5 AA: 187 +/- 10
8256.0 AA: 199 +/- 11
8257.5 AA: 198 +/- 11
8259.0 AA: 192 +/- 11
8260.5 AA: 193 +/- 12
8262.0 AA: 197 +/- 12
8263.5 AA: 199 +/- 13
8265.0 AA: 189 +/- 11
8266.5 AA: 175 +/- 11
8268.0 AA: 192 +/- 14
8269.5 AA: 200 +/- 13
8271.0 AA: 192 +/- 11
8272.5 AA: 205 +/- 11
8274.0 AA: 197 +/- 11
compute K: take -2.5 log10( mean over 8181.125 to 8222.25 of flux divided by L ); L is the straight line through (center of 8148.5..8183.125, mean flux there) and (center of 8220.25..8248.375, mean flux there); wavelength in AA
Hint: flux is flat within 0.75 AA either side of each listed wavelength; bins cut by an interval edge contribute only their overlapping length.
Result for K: 0.037 mag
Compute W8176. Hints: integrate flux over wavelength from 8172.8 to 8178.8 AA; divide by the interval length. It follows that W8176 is 201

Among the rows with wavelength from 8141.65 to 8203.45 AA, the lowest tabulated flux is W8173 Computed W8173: 155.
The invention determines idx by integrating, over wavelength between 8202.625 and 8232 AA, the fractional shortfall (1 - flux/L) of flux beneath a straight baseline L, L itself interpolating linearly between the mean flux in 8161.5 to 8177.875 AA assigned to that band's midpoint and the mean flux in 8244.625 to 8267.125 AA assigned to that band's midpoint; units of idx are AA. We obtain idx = 0.5 AA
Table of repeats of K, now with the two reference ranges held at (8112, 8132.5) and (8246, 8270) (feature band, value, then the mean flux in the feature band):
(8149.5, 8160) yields -0.02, 197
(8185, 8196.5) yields 0.05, 184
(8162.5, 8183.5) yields -0.03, 199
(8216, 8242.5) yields -0.01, 194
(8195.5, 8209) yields -0.01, 195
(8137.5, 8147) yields 0.00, 193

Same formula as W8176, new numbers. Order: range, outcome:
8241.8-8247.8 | 187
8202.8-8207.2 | 190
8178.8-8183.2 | 190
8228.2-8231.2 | 211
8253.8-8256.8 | 193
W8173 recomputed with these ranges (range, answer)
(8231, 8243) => 182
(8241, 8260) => 183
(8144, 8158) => 165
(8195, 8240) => 172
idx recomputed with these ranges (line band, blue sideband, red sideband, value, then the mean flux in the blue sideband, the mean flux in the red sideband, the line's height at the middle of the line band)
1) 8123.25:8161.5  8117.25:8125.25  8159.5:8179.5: 0.7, 195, 198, 196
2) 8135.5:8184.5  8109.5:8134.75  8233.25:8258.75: -1.1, 191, 192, 192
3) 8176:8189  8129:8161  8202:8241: 0.5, 192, 193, 192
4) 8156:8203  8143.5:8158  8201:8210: 0.9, 199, 194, 196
